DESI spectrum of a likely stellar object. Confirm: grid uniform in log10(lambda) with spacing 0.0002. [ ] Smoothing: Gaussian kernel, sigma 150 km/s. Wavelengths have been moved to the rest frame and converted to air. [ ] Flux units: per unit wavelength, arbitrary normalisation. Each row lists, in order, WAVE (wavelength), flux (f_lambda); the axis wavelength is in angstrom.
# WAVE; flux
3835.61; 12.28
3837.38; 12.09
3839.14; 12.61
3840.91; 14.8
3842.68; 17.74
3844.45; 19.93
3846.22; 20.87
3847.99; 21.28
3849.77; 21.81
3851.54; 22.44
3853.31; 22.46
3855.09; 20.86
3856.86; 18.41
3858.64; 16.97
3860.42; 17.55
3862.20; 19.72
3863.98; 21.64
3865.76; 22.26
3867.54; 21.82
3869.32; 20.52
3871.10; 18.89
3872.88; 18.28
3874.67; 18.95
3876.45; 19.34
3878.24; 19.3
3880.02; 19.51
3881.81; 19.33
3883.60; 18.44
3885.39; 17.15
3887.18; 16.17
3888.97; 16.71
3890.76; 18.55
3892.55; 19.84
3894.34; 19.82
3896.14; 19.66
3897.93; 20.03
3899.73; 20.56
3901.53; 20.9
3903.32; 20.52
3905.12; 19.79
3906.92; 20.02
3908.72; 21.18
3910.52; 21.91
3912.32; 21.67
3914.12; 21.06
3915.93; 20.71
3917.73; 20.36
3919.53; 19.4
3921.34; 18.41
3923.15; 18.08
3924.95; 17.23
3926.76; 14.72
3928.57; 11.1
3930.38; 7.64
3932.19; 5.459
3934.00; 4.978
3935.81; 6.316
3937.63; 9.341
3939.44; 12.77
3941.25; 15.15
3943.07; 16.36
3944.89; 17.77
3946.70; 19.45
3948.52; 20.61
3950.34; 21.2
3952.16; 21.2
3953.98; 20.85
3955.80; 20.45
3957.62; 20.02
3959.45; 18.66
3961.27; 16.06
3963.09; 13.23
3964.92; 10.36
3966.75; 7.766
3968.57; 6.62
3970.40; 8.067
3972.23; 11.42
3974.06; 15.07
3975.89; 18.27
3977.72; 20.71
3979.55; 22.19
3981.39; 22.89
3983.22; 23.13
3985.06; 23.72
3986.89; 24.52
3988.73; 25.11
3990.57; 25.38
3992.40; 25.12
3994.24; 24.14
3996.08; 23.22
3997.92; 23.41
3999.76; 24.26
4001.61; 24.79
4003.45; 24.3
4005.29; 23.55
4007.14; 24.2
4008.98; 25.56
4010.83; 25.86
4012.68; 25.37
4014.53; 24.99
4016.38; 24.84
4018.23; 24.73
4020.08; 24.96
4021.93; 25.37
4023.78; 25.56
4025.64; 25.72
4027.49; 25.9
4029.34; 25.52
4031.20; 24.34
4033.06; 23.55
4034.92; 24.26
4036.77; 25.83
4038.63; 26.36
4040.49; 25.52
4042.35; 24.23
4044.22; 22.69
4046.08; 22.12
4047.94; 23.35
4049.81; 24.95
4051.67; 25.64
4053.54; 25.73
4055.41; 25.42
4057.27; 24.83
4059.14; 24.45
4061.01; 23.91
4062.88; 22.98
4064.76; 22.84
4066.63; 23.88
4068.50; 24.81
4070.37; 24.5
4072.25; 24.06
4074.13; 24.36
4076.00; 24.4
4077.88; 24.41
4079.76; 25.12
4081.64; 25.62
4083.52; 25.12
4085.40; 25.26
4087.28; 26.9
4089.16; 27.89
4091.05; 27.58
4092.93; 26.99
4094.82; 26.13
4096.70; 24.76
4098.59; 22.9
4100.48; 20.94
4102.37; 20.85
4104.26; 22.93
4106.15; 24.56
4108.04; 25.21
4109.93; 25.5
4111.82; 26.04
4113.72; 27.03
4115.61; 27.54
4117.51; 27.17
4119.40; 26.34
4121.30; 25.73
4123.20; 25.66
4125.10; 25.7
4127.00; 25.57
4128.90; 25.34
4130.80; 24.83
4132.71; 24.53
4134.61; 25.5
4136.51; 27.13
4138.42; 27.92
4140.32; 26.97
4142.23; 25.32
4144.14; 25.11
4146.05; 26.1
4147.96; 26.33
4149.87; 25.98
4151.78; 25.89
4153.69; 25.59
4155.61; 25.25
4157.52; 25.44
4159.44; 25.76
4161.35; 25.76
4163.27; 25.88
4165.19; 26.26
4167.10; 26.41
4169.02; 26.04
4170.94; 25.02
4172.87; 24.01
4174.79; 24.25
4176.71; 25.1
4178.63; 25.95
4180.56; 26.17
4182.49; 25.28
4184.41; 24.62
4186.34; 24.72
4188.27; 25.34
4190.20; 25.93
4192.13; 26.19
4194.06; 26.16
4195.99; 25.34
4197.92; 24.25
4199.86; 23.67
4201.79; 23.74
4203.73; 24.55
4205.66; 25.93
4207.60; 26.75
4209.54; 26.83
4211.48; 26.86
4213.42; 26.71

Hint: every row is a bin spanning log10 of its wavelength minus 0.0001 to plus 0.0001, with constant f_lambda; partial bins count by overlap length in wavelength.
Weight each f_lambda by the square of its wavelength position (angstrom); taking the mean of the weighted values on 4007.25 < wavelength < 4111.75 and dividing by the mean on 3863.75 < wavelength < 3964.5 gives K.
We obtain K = 1.50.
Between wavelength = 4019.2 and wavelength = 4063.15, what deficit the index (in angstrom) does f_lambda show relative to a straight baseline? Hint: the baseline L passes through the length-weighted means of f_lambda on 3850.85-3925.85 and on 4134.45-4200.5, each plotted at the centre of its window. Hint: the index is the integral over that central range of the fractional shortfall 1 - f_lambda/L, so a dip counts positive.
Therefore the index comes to -3.5 angstrom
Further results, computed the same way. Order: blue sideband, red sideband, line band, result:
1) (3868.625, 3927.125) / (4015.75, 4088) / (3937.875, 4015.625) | 8.1 angstrom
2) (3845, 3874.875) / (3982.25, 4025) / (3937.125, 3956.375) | 4.3 angstrom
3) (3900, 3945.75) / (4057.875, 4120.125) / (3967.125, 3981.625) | 3.0 angstrom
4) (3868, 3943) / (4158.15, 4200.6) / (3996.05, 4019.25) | -4.9 angstrom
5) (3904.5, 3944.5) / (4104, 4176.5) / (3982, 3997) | -4.5 angstrom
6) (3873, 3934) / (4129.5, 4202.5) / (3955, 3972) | 5.5 angstrom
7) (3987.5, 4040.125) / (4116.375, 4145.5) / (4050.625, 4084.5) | 1.1 angstrom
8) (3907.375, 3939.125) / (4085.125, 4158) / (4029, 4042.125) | -2.4 angstrom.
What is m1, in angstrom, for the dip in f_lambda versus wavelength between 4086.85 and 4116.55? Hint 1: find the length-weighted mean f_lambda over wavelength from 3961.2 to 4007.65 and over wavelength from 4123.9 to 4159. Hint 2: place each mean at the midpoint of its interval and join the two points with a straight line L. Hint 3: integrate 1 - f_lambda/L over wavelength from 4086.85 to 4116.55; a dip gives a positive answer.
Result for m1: -1.2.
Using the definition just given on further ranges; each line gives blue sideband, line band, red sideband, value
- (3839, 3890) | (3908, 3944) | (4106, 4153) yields 9.70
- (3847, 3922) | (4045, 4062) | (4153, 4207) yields -1.10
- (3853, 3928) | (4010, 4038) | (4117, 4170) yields -2.80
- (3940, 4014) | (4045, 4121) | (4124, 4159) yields -3.68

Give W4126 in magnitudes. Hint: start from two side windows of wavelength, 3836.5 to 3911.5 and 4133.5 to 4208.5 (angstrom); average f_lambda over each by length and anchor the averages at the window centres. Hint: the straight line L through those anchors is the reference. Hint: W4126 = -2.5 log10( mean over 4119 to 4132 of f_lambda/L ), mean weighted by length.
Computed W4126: -0.04 mag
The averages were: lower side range 19.3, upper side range 25.6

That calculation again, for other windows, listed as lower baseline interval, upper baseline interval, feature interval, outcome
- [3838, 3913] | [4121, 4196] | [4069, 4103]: -0.037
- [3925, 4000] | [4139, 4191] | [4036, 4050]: -0.191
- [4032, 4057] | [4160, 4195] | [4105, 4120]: -0.046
